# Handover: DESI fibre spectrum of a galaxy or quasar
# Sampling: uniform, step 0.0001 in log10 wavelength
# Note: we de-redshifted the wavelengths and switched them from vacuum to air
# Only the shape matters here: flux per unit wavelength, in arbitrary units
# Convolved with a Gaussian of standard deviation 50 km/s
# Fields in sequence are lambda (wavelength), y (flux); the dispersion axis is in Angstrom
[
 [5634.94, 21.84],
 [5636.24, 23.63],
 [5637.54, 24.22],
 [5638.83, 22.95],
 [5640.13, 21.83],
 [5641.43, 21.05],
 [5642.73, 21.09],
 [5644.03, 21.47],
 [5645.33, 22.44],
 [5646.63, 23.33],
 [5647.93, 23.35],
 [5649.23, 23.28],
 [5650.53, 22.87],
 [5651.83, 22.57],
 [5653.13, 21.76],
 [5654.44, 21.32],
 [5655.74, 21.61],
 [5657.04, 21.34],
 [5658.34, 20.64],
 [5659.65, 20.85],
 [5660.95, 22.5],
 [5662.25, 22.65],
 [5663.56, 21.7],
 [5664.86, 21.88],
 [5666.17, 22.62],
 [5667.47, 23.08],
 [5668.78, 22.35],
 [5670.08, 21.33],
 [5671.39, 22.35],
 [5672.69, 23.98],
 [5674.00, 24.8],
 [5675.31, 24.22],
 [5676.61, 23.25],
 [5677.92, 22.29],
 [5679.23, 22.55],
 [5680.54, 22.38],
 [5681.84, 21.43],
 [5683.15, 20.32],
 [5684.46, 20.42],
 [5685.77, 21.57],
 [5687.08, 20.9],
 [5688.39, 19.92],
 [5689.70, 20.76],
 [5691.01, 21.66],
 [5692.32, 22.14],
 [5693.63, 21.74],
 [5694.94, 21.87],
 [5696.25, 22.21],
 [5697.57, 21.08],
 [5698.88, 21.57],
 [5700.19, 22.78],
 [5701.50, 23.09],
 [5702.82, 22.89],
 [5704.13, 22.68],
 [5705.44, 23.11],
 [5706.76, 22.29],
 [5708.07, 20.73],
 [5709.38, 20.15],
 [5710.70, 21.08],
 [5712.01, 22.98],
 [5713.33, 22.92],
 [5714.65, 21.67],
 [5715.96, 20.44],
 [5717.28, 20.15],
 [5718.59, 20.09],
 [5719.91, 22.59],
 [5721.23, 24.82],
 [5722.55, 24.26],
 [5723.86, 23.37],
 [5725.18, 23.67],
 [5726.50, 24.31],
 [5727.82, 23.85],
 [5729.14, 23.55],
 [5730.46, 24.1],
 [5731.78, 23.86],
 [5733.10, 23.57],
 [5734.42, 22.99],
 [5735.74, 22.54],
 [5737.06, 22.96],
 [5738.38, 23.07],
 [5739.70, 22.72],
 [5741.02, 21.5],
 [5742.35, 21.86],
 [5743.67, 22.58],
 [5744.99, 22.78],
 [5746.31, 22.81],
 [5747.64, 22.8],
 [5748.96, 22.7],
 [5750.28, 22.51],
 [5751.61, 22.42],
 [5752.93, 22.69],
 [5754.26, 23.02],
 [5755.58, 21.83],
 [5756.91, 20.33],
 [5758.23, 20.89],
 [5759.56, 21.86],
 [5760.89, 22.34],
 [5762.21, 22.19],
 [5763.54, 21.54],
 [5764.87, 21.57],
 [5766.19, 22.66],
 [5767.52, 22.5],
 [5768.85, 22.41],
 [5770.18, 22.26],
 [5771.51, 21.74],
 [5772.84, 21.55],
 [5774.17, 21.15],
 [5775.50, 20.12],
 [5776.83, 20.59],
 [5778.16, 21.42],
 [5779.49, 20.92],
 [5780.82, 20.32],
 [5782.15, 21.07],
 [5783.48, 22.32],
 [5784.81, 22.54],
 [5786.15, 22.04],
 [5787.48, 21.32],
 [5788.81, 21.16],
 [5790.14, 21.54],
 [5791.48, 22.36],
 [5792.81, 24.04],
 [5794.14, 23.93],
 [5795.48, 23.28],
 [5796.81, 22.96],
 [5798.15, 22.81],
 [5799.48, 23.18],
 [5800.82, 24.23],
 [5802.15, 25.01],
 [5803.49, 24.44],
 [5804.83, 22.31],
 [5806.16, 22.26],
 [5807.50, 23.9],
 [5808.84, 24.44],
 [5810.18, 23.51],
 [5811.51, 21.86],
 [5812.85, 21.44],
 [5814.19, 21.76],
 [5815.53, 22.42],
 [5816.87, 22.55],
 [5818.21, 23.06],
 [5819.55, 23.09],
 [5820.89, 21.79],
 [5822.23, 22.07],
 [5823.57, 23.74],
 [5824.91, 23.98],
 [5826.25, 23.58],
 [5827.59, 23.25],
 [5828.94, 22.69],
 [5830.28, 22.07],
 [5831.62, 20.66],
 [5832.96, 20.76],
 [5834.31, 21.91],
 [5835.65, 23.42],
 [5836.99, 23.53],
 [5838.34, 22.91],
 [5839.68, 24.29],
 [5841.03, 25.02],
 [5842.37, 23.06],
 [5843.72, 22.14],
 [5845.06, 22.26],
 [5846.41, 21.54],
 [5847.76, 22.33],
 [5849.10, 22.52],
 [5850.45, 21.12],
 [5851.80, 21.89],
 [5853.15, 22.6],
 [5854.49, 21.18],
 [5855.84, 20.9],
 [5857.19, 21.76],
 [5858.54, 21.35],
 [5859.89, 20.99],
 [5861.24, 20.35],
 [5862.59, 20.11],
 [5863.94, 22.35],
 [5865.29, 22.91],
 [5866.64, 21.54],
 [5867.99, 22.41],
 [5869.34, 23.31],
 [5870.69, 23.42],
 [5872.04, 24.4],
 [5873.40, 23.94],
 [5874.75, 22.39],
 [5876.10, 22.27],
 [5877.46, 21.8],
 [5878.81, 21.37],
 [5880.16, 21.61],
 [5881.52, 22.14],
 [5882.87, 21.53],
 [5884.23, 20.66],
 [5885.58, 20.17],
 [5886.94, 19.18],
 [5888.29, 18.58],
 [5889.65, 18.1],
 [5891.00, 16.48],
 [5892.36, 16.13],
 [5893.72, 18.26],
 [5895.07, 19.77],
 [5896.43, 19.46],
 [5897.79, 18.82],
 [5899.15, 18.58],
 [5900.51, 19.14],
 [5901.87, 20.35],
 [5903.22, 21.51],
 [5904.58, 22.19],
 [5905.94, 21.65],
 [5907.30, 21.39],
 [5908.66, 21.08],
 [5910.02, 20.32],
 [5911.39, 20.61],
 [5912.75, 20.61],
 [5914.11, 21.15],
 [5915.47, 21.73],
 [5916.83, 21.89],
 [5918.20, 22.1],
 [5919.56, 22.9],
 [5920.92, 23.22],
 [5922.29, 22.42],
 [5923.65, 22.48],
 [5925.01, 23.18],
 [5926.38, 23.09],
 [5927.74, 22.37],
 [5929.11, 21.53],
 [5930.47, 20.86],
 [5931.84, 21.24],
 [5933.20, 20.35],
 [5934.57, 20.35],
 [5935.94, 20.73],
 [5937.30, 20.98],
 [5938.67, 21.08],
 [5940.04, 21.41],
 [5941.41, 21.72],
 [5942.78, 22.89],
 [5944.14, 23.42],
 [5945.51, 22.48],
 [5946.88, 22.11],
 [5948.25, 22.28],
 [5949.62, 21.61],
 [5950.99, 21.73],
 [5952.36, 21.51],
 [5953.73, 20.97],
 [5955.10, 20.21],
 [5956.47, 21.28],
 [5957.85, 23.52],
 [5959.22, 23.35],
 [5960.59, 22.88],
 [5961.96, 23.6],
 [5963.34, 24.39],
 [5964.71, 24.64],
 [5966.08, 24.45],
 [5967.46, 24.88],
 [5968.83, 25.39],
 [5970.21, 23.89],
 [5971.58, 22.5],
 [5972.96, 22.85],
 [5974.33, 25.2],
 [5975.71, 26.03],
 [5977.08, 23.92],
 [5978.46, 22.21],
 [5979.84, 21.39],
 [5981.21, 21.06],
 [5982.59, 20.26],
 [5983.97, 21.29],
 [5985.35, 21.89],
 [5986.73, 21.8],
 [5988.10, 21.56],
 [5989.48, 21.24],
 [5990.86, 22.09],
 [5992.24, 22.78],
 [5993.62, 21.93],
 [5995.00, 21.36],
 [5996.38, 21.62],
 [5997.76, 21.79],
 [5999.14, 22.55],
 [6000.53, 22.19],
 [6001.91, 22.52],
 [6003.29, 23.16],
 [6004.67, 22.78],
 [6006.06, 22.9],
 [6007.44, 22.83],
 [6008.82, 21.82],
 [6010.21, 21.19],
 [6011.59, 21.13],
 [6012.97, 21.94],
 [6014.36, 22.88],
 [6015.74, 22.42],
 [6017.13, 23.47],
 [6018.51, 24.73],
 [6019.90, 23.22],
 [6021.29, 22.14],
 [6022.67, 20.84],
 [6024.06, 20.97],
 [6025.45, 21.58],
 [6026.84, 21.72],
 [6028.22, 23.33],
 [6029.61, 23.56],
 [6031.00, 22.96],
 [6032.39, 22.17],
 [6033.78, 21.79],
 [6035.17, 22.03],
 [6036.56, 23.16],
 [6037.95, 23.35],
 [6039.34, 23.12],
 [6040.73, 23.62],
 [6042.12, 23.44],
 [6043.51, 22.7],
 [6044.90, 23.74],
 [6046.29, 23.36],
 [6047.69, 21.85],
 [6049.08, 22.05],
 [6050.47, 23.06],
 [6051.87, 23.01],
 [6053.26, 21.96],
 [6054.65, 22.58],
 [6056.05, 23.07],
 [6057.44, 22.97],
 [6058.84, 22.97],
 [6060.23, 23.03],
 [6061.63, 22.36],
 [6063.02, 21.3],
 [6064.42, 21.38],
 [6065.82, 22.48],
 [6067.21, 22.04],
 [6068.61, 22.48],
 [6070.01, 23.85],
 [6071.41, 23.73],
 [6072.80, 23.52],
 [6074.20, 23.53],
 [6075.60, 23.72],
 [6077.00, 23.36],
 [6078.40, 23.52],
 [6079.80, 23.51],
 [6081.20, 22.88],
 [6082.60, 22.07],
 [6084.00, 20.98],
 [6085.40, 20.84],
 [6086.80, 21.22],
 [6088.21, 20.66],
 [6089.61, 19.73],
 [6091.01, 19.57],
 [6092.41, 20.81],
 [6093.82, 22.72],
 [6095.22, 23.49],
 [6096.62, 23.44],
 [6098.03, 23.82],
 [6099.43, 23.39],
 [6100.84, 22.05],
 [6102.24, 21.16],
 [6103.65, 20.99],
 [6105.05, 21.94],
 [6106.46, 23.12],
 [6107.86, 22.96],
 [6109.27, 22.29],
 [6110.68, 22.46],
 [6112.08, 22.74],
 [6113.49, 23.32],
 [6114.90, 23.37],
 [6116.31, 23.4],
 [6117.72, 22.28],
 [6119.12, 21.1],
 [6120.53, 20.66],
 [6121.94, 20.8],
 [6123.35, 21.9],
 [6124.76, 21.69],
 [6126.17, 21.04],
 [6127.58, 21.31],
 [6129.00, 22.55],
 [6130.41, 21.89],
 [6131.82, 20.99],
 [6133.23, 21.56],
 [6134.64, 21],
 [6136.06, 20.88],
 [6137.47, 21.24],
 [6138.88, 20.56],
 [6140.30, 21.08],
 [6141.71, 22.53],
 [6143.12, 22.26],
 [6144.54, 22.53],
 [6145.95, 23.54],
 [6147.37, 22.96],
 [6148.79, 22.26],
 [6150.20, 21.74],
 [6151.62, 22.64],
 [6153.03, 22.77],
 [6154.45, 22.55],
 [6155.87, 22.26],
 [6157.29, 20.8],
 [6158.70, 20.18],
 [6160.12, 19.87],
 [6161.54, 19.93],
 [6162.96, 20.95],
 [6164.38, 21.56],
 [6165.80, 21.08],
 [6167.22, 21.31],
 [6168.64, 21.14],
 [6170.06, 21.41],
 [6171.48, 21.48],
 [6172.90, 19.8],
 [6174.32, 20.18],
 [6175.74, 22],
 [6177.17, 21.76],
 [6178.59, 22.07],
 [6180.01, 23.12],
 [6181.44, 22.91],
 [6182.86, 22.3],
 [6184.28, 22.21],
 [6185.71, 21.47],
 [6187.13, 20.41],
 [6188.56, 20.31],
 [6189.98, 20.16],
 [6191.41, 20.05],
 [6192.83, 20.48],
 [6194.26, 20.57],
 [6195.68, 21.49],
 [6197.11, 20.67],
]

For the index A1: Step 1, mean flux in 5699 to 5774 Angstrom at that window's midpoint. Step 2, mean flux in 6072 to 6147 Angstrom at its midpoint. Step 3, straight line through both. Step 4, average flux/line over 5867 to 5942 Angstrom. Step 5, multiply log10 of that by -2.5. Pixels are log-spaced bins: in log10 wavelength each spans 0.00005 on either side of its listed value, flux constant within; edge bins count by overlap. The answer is 0.06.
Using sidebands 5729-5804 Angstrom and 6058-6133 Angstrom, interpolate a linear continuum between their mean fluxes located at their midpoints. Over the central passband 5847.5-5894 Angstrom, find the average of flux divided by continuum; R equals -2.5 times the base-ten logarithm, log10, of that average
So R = 0.06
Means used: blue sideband 22.4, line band 21.2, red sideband 22.2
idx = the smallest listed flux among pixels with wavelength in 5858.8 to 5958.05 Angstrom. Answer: 16.13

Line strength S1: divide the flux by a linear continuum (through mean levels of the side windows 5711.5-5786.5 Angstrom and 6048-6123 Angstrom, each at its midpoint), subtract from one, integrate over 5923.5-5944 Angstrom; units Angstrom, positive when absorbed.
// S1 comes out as 0.6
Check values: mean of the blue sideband 22.3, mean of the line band 21.6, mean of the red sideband 22.4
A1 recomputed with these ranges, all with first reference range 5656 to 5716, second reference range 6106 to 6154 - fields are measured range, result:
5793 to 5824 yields -0.05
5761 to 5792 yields 0.02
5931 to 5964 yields 0.01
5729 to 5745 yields -0.04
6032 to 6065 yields -0.03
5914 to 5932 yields -0.01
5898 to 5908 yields 0.07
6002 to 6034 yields -0.02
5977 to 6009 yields 0.00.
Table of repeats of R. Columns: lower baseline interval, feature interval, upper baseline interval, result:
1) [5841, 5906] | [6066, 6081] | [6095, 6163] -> -0.07 mag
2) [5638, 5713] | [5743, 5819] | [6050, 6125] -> -0.01 mag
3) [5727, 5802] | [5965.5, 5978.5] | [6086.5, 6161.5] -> -0.10 mag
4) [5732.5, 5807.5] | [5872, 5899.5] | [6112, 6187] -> 0.10 mag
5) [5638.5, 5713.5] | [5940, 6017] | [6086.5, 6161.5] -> -0.03 mag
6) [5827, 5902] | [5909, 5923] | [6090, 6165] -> -0.01 mag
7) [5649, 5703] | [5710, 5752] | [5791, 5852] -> -0.02 mag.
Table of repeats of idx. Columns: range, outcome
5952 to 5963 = 20.21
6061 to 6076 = 21.3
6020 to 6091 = 19.73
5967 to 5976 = 22.5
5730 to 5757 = 20.33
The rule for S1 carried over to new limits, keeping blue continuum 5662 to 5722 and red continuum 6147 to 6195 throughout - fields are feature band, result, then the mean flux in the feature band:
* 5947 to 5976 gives -1.99 Angstrom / 23.1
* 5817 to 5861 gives -1.16 Angstrom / 22.4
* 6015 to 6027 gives -0.45 Angstrom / 22.4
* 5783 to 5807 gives -1.10 Angstrom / 22.9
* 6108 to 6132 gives -0.67 Angstrom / 22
